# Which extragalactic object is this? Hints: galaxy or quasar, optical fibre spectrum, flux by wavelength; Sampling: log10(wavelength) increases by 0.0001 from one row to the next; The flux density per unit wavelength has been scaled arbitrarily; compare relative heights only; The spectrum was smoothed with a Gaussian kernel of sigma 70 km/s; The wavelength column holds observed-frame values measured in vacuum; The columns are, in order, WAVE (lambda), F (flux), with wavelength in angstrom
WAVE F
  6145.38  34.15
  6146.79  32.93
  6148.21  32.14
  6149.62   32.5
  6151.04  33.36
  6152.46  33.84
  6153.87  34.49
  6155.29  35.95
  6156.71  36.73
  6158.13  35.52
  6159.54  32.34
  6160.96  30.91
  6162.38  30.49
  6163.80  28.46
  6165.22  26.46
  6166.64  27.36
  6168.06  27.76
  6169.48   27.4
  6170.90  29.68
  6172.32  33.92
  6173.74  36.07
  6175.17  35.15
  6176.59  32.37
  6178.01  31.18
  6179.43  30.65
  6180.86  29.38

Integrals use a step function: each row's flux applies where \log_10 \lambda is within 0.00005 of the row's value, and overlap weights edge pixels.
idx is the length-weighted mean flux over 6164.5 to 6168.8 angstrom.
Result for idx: 27.2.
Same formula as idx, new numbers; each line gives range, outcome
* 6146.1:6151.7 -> 32.7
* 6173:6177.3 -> 34.5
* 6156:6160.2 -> 34.9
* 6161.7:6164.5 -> 29.5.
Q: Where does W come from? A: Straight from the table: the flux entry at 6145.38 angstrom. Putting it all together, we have 34.15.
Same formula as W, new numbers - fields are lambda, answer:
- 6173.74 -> 36.07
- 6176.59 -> 32.37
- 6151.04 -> 33.36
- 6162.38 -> 30.49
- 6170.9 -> 29.68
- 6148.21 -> 32.14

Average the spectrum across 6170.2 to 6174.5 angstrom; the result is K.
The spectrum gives 33.2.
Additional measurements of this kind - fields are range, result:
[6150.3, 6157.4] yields 34.8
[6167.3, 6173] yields 29.7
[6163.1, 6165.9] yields 27.5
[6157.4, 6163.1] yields 32.3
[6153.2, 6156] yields 35.2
